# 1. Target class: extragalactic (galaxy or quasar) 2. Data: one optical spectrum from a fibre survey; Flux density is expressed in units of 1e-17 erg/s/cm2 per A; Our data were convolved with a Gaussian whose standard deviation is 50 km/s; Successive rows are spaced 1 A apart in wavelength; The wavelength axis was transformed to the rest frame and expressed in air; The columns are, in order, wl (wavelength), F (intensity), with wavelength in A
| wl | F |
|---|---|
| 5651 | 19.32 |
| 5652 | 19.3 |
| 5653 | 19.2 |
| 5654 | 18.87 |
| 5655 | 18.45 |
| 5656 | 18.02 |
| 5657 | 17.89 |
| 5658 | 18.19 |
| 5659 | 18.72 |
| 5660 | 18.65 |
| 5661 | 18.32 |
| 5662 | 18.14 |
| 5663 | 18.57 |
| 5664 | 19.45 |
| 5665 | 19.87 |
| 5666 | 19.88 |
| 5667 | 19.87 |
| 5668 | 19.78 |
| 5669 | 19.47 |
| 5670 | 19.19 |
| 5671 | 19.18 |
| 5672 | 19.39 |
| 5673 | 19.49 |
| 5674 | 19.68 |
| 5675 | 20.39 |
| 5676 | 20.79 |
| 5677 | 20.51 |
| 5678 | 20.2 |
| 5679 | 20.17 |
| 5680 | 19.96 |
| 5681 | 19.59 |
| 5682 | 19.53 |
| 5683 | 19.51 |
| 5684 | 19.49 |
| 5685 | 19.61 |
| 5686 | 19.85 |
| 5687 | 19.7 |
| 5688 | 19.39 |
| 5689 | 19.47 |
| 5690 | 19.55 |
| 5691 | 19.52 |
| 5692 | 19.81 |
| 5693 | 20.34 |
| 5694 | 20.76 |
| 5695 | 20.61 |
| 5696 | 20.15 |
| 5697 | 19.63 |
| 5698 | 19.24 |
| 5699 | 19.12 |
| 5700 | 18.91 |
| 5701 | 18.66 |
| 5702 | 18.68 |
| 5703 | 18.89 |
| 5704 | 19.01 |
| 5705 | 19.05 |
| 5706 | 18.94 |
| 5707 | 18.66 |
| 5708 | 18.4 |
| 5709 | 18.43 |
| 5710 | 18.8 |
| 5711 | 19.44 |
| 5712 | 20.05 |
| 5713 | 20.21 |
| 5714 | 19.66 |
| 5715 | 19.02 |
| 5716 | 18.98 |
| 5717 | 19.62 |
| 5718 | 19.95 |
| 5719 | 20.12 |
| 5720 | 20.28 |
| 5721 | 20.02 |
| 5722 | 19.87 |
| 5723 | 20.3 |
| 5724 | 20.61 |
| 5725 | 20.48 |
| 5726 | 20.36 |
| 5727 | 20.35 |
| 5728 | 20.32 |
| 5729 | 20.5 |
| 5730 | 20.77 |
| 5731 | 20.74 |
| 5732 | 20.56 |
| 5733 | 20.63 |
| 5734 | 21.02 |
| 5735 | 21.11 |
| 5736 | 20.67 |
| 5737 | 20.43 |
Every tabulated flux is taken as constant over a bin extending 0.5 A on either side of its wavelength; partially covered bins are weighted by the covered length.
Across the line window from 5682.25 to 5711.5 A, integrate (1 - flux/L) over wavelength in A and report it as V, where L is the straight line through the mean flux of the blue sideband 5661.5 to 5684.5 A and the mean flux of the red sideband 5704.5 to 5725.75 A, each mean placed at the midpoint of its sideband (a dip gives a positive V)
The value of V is 0.36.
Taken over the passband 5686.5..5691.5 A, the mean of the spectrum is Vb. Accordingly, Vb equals 19.5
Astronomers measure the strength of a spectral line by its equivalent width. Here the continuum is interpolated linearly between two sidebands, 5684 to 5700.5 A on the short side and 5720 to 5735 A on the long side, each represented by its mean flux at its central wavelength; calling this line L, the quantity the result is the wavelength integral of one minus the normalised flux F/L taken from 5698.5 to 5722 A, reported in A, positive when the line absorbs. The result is 1.0 A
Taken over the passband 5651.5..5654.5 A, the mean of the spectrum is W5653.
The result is 19.1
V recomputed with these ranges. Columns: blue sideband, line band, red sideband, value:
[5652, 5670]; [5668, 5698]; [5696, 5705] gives -1.3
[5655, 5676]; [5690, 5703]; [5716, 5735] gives 0.1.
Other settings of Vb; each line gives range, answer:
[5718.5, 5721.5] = 20.1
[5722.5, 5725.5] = 20.5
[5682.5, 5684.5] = 19.5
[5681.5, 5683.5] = 19.5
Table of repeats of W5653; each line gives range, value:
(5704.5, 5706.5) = 19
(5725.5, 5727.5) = 20.4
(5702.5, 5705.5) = 19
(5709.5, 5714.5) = 19.6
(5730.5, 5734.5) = 20.7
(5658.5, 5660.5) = 18.7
